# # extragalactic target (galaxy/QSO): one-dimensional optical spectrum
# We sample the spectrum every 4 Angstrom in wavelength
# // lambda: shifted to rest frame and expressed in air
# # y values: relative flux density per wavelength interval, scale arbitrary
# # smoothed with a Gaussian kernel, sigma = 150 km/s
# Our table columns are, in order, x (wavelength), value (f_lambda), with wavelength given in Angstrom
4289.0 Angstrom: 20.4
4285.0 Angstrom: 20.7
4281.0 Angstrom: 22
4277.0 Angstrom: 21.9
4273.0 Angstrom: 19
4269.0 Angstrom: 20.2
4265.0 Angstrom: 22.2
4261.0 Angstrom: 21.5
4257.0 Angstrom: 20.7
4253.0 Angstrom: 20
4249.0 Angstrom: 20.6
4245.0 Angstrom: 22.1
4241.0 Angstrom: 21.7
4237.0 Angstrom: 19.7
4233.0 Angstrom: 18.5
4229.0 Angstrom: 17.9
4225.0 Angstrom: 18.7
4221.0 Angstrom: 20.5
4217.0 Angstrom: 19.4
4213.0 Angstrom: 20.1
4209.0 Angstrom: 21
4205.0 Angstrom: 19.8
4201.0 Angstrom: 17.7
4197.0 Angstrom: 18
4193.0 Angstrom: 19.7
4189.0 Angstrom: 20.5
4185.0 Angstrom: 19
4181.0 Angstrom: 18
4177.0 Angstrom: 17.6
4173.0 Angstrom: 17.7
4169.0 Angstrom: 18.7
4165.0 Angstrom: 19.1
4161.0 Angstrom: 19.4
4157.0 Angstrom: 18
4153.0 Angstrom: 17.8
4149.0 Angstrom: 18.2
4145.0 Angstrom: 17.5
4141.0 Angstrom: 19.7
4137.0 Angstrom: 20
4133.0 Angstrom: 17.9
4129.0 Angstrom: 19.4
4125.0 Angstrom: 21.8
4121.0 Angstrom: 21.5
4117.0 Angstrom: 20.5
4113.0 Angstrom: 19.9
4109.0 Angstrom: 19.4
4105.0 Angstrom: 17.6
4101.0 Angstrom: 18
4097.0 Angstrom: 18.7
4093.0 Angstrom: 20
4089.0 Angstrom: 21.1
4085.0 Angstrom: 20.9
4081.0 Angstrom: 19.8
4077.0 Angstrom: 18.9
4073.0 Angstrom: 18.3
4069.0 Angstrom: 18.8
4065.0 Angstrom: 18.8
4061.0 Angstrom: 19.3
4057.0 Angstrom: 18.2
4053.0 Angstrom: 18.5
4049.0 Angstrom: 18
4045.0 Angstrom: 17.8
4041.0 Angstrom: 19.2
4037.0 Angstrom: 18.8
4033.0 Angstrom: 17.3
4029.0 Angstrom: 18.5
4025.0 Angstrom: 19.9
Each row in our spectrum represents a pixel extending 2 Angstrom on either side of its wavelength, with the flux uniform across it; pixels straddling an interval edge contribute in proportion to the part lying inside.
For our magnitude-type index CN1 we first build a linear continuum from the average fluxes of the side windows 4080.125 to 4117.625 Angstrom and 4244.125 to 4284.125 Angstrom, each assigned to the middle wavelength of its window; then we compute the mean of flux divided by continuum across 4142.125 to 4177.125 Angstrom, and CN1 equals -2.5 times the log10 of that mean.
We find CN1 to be 0.10 mag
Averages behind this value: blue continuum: 19.6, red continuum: 21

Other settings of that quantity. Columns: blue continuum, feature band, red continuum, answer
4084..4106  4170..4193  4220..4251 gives 0.06 mag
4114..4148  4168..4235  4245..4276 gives 0.07 mag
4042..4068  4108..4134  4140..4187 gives -0.10 mag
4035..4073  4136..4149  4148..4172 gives -0.02 mag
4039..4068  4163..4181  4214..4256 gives 0.07 mag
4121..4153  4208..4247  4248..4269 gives 0.03 mag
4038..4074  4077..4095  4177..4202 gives -0.09 mag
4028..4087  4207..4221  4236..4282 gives 0.01 mag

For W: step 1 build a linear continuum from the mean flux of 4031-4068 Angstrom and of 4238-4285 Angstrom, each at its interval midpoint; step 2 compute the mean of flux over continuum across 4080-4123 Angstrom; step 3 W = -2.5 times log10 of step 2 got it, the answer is -0.04 mag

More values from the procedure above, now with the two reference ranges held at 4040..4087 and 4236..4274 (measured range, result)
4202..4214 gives 0.01 mag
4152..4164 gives 0.08 mag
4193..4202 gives 0.11 mag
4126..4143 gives 0.01 mag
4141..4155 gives 0.09 mag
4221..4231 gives 0.10 mag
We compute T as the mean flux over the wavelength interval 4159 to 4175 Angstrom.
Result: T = 18.7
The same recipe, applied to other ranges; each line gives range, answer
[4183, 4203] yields 19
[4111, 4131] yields 20.6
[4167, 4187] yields 18.2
